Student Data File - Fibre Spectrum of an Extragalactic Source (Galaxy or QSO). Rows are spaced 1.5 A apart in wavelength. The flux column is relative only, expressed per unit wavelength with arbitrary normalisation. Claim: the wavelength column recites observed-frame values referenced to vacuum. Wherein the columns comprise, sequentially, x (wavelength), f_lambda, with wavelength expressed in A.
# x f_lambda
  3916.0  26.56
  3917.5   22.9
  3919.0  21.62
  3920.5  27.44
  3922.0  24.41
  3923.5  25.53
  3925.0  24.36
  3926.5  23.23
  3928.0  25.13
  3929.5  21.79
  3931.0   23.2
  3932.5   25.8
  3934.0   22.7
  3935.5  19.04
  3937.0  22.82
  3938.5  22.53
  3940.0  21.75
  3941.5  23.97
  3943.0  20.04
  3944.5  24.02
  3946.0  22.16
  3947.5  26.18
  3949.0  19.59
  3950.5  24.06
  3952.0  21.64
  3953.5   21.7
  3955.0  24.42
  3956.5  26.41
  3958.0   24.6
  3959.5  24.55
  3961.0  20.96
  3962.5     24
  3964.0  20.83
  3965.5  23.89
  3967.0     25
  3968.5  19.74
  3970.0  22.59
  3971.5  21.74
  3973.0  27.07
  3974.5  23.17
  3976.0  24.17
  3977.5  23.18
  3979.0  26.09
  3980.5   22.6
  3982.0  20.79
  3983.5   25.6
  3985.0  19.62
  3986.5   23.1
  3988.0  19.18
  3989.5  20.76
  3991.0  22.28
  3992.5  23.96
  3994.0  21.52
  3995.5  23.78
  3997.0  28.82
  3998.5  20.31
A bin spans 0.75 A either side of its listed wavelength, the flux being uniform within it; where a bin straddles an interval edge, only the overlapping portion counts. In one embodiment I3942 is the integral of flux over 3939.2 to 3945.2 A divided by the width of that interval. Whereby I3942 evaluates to 22.4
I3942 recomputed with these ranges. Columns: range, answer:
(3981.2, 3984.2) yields 23.1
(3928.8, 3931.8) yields 22.6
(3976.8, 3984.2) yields 23.6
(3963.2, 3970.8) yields 22.4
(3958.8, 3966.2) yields 22.8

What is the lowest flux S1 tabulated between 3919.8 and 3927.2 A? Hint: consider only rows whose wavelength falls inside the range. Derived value 23.23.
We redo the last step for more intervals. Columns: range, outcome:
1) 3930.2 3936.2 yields 19.04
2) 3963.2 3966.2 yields 20.83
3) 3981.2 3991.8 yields 19.18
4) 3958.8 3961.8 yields 20.96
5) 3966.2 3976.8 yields 19.74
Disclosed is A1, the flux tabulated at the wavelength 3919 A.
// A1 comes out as 21.62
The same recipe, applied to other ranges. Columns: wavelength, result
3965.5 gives 23.89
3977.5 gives 23.18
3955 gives 24.42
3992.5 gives 23.96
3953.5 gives 21.7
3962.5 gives 24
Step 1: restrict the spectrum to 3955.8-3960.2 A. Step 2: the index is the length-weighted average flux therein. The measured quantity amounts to 25.2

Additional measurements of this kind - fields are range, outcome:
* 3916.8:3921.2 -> 24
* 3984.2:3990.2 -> 20.7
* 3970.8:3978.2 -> 23.9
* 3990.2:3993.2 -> 23.1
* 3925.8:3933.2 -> 23.8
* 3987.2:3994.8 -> 21.6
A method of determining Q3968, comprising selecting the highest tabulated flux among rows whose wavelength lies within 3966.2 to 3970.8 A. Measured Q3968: 25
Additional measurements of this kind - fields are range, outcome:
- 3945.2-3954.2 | 26.18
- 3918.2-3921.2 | 27.44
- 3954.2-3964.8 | 26.41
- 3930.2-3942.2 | 25.8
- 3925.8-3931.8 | 25.13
